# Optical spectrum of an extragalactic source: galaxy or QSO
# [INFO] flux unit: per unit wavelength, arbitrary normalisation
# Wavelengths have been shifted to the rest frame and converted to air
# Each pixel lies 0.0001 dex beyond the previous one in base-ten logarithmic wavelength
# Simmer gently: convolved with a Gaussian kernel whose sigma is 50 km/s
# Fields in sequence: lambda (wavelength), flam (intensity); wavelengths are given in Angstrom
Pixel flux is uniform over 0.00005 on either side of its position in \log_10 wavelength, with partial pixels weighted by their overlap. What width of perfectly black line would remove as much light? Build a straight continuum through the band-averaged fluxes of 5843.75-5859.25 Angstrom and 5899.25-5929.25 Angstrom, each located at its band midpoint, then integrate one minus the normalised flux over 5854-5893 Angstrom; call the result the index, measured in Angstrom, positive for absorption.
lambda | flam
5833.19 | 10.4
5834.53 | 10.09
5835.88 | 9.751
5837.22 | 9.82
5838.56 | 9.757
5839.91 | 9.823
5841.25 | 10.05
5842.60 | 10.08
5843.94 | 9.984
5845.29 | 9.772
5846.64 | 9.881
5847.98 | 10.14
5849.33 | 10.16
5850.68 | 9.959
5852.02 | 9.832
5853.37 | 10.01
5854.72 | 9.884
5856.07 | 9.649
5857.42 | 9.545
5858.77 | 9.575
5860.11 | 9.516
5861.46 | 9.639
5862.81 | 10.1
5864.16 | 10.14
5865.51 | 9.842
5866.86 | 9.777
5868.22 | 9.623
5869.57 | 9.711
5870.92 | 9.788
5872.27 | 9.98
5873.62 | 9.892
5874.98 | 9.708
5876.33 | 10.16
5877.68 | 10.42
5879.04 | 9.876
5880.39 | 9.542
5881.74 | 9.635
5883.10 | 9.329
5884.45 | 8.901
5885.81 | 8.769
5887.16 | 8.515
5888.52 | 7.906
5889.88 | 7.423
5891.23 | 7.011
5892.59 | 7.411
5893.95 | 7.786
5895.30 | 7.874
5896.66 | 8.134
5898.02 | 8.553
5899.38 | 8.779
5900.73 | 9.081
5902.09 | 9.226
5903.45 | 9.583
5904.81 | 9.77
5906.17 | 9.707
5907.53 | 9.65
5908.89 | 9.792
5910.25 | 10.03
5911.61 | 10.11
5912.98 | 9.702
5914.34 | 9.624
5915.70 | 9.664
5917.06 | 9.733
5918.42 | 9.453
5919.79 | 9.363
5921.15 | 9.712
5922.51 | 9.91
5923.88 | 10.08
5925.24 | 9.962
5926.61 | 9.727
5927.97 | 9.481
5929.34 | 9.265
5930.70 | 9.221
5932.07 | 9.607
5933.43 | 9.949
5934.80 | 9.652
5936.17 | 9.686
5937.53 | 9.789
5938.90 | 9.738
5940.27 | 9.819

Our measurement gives 1.68 Angstrom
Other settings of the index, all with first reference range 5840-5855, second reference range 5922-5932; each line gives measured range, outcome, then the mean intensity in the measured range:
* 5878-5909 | 3.1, 8.79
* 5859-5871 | 0.1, 9.79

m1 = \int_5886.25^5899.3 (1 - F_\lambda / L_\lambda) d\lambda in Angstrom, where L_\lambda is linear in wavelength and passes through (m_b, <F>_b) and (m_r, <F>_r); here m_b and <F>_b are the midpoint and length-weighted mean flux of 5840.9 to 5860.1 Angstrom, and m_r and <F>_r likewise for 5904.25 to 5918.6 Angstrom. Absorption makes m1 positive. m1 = 2.5 Angstrom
